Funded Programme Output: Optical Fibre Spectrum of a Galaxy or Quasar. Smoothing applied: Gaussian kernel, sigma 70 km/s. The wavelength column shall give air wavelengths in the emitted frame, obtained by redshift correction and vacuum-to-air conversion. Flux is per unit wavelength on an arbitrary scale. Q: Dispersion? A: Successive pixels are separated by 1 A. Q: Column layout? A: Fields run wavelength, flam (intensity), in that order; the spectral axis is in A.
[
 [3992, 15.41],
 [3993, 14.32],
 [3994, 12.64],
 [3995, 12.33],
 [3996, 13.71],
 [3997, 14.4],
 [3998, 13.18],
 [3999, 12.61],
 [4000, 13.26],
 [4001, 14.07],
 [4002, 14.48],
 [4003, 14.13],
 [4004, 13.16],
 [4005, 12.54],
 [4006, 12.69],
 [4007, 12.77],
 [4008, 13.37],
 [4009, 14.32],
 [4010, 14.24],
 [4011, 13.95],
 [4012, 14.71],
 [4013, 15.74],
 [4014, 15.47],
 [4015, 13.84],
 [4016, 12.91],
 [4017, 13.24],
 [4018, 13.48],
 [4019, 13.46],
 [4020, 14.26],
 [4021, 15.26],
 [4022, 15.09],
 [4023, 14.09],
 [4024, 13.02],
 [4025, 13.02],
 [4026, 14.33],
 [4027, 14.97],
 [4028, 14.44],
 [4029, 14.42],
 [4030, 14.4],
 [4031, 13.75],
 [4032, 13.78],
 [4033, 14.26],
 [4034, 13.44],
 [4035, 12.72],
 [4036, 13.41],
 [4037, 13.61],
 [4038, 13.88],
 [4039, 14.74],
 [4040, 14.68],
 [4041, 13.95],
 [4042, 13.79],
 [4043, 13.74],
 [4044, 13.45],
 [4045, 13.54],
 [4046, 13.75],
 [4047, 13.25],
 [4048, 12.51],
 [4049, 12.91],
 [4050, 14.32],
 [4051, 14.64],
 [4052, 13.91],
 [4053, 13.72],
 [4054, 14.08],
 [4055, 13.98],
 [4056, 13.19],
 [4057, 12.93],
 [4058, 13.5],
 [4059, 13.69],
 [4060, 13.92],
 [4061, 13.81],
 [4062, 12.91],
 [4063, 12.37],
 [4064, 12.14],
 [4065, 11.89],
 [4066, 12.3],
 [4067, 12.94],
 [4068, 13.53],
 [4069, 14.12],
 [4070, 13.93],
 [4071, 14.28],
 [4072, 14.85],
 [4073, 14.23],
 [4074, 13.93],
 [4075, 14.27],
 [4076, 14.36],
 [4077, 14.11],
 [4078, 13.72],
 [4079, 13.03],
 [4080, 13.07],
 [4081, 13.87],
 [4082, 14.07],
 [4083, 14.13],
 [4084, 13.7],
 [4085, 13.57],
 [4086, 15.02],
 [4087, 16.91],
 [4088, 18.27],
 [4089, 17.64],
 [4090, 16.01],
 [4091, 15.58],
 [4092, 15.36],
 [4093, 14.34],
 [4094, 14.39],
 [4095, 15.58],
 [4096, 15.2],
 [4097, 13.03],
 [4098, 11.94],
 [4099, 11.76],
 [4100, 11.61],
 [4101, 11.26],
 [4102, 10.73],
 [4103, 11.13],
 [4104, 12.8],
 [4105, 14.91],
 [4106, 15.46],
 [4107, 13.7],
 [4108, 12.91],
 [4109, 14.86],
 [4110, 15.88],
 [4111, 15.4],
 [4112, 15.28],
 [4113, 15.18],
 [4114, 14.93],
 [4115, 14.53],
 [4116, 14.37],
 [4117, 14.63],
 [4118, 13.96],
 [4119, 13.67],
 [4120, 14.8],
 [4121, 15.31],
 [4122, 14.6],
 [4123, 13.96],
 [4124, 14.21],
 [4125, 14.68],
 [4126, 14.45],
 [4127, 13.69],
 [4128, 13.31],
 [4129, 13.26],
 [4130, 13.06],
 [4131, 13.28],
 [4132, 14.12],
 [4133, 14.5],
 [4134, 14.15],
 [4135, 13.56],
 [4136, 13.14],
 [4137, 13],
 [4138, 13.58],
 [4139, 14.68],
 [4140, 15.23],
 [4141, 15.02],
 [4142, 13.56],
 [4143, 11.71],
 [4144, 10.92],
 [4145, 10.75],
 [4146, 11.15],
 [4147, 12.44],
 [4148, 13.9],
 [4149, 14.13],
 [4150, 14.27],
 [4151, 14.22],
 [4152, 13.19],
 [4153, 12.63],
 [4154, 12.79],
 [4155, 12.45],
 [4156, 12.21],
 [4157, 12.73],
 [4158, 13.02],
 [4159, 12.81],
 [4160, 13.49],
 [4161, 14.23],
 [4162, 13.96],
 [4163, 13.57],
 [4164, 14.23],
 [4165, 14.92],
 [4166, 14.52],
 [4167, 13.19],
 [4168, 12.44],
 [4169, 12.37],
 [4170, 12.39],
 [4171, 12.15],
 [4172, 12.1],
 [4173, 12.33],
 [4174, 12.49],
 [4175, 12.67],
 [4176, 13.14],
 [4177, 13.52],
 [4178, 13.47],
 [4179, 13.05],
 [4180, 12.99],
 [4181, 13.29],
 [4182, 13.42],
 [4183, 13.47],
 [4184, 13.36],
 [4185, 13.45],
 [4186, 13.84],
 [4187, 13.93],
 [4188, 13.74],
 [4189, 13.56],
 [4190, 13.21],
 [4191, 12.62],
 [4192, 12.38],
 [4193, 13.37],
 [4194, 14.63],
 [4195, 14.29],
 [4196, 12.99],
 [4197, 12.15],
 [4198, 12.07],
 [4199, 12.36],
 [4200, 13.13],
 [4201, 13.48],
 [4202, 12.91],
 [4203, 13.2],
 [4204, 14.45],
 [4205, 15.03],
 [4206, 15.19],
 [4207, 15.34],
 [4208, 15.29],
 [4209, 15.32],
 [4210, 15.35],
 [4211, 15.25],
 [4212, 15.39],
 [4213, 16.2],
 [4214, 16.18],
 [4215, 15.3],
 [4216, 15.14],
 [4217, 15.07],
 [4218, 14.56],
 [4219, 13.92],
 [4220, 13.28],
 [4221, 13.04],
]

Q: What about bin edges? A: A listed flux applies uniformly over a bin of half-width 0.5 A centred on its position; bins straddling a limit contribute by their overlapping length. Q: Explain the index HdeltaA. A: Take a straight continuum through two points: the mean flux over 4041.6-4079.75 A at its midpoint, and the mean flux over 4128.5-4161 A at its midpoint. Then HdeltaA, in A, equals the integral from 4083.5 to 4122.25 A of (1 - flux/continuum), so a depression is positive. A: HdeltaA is -2.8 A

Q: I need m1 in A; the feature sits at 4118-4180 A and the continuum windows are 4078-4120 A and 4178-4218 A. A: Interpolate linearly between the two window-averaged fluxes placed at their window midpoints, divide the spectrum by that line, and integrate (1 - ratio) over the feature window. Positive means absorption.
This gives 3.2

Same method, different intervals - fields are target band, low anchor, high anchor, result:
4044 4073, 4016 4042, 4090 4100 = 1.1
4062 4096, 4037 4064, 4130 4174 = -1.9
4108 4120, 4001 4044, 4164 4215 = -0.8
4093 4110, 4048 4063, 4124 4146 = 0.3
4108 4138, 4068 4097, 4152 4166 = -0.6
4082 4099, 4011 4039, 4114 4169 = -1.4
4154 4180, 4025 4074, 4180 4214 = 1.4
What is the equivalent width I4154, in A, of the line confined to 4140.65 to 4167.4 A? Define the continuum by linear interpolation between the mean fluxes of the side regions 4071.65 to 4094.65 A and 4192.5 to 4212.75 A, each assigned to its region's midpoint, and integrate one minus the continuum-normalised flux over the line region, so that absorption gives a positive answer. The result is 2.18 A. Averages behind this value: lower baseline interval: 14.7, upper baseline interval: 14.1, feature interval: 13.2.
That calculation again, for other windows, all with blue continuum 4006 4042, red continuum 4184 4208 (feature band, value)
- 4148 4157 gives 0.29 A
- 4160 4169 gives -0.08 A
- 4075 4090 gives -0.92 A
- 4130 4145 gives 0.25 A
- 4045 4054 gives 0.19 A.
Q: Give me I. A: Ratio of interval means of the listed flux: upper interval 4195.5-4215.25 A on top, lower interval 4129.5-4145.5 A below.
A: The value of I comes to 1.07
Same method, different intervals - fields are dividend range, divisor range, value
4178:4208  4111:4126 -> 0.93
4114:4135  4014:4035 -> 1.01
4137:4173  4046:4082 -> 0.97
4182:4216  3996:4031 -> 1.01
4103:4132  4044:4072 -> 1.06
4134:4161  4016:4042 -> 0.94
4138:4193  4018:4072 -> 0.96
